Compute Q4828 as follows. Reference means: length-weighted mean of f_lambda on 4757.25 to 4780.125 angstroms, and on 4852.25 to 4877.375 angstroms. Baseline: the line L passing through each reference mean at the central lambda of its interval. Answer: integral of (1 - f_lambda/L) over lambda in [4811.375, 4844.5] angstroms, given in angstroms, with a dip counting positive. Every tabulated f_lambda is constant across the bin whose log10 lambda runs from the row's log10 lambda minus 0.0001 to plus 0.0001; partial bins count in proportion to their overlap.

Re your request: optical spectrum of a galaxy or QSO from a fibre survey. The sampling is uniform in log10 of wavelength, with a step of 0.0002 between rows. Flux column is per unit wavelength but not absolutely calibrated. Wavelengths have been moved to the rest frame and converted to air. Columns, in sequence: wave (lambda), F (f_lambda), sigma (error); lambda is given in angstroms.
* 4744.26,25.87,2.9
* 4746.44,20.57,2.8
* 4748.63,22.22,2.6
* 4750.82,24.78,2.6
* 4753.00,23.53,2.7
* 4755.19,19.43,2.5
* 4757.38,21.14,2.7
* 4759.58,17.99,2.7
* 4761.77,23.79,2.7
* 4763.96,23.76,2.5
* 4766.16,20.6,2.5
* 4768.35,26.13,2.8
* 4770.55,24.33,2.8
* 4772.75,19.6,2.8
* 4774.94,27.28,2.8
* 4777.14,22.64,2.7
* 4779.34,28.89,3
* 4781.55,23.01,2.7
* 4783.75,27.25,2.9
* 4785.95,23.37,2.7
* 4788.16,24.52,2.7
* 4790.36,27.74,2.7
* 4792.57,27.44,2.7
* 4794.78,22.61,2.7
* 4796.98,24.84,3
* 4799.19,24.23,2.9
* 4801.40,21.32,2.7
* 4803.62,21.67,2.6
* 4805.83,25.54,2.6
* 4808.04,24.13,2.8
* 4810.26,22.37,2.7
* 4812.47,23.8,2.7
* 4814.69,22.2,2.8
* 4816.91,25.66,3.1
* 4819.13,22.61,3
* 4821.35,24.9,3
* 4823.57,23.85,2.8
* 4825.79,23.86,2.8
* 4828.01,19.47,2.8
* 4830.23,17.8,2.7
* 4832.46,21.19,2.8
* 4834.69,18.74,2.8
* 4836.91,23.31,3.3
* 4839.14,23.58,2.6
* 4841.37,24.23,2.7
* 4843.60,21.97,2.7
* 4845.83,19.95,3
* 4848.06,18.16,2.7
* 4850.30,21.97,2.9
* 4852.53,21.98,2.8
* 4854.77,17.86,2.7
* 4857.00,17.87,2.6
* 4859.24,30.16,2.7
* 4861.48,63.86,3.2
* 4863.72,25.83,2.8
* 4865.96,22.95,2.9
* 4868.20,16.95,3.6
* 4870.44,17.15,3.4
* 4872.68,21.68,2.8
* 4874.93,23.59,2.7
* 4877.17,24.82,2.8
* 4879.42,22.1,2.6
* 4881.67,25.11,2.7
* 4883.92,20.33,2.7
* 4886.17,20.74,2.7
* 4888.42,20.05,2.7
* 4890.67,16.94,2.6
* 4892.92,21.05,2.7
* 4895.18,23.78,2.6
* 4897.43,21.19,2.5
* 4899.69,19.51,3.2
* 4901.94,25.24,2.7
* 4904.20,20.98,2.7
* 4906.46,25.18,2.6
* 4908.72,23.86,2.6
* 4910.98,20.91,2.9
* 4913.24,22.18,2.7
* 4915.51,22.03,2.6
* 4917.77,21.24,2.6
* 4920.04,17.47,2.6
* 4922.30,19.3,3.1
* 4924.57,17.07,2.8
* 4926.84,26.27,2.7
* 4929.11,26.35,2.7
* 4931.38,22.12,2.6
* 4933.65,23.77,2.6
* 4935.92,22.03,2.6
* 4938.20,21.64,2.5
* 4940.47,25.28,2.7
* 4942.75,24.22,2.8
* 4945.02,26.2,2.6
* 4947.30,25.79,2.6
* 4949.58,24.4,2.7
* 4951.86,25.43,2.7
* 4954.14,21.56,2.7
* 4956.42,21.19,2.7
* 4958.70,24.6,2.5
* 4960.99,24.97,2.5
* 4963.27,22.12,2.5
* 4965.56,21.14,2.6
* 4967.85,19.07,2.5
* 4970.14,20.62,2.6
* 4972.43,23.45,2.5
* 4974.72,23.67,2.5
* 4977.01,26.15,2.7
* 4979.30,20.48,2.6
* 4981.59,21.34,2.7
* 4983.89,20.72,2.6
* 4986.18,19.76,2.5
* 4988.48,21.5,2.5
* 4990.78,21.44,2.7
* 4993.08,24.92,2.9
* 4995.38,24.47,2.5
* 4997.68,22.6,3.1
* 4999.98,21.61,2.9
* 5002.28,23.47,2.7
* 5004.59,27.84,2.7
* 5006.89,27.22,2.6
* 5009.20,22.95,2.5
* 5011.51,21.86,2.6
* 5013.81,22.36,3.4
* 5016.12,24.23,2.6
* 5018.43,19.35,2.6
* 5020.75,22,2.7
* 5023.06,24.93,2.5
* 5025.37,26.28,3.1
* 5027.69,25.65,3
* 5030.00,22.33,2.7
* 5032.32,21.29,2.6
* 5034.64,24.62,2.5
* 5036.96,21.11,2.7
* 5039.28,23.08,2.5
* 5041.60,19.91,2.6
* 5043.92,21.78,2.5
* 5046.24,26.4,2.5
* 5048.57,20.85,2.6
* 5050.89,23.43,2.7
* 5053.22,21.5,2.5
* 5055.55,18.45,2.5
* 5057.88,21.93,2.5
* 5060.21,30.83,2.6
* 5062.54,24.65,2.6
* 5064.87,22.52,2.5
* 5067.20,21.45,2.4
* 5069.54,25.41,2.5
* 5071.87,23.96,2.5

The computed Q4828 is 2.9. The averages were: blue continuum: 23.3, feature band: 22.5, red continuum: 25.5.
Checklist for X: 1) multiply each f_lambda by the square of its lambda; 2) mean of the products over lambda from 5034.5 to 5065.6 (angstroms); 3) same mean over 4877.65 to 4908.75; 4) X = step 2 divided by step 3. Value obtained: 1.12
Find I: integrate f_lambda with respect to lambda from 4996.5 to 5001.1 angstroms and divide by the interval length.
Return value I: 22.1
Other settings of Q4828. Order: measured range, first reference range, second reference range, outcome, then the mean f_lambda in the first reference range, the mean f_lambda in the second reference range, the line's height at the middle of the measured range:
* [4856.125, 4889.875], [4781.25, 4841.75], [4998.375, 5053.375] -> -2.2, 23.4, 23.2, 23.3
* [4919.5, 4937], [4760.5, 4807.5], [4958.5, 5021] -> 0.9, 24.3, 22.7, 23.2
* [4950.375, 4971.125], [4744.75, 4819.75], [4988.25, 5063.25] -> 0.9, 23.6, 23.2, 23.3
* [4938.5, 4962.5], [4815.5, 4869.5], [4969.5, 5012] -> -1.1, 23.7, 23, 23.2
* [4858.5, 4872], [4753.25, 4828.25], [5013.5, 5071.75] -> -3.3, 23.6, 23.1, 23.5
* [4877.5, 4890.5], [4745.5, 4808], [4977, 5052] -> 1.0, 23.6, 22.9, 23.3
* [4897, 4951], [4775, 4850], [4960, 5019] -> 0.5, 23.3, 22.7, 22.9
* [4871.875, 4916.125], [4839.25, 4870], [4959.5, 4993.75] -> 3.3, 24.7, 22.1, 23.8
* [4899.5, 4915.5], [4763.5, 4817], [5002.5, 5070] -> 0.7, 24.2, 23.3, 23.8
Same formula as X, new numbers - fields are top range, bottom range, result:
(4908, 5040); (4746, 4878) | 1.04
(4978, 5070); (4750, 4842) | 1.08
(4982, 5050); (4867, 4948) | 1.09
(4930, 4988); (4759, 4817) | 1.02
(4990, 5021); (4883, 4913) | 1.13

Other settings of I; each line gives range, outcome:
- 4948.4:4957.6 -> 23.2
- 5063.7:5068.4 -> 22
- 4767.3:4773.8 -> 23.3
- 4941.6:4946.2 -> 25.2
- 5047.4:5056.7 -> 21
